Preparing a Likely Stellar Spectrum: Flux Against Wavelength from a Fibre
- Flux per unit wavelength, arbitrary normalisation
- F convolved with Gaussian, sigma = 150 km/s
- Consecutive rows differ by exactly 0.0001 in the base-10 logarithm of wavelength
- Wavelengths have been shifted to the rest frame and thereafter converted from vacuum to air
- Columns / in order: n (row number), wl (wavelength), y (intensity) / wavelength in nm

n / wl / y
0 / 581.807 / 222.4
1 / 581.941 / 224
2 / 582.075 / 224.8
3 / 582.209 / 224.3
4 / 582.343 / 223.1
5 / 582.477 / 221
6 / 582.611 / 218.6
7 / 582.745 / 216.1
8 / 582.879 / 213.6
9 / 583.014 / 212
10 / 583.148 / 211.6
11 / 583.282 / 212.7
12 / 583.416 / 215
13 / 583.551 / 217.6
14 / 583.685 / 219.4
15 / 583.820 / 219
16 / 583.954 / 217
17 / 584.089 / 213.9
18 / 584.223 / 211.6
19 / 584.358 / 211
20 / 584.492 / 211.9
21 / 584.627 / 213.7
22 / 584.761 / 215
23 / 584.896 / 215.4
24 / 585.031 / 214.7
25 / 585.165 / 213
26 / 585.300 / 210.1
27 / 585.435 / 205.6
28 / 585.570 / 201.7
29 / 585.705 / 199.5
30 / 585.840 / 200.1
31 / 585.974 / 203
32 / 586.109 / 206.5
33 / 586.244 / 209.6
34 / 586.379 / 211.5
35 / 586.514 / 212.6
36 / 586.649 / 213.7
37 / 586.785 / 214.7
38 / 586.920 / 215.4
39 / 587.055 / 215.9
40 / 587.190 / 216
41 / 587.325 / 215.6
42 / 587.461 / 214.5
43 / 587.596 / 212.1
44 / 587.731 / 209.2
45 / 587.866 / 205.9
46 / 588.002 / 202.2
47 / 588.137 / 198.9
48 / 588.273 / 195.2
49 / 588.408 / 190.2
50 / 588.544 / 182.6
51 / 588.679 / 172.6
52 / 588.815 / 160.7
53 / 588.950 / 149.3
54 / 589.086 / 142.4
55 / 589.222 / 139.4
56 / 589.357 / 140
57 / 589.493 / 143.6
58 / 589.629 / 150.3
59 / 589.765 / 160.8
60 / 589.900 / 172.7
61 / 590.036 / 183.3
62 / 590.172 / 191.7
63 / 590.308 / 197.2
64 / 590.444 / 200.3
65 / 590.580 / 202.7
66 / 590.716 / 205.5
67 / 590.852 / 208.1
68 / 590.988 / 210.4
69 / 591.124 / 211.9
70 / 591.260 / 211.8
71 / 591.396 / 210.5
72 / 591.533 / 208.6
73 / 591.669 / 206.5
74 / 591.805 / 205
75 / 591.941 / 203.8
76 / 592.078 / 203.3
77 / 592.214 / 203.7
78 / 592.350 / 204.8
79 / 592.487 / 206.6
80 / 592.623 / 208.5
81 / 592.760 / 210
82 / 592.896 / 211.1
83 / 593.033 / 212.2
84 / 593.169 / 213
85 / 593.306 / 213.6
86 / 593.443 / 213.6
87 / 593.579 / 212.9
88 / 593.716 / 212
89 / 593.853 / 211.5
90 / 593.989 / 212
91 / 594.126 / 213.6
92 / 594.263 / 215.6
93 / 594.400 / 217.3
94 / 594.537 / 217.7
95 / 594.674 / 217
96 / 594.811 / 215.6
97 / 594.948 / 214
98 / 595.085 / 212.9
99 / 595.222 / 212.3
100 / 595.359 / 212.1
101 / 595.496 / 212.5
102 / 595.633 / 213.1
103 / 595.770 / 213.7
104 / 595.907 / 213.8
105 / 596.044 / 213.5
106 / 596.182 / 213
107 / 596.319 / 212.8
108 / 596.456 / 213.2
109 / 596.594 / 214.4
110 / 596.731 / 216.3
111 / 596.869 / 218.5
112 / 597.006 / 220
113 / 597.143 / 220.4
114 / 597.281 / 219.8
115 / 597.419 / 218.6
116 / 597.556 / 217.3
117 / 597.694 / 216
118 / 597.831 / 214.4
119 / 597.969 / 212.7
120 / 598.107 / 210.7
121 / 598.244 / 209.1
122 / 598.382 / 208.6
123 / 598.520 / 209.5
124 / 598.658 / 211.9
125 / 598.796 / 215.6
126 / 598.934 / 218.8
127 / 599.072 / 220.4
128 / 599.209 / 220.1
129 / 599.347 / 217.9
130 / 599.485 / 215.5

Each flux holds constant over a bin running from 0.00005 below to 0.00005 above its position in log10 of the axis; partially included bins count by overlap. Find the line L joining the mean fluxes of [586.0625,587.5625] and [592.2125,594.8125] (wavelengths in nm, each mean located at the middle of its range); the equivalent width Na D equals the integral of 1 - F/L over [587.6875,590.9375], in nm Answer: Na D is 0.51 nm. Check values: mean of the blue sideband 213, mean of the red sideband 212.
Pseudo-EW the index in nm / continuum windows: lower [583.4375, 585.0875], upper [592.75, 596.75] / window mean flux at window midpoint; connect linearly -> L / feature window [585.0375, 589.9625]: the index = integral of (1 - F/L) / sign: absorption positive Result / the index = 0.51 nm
